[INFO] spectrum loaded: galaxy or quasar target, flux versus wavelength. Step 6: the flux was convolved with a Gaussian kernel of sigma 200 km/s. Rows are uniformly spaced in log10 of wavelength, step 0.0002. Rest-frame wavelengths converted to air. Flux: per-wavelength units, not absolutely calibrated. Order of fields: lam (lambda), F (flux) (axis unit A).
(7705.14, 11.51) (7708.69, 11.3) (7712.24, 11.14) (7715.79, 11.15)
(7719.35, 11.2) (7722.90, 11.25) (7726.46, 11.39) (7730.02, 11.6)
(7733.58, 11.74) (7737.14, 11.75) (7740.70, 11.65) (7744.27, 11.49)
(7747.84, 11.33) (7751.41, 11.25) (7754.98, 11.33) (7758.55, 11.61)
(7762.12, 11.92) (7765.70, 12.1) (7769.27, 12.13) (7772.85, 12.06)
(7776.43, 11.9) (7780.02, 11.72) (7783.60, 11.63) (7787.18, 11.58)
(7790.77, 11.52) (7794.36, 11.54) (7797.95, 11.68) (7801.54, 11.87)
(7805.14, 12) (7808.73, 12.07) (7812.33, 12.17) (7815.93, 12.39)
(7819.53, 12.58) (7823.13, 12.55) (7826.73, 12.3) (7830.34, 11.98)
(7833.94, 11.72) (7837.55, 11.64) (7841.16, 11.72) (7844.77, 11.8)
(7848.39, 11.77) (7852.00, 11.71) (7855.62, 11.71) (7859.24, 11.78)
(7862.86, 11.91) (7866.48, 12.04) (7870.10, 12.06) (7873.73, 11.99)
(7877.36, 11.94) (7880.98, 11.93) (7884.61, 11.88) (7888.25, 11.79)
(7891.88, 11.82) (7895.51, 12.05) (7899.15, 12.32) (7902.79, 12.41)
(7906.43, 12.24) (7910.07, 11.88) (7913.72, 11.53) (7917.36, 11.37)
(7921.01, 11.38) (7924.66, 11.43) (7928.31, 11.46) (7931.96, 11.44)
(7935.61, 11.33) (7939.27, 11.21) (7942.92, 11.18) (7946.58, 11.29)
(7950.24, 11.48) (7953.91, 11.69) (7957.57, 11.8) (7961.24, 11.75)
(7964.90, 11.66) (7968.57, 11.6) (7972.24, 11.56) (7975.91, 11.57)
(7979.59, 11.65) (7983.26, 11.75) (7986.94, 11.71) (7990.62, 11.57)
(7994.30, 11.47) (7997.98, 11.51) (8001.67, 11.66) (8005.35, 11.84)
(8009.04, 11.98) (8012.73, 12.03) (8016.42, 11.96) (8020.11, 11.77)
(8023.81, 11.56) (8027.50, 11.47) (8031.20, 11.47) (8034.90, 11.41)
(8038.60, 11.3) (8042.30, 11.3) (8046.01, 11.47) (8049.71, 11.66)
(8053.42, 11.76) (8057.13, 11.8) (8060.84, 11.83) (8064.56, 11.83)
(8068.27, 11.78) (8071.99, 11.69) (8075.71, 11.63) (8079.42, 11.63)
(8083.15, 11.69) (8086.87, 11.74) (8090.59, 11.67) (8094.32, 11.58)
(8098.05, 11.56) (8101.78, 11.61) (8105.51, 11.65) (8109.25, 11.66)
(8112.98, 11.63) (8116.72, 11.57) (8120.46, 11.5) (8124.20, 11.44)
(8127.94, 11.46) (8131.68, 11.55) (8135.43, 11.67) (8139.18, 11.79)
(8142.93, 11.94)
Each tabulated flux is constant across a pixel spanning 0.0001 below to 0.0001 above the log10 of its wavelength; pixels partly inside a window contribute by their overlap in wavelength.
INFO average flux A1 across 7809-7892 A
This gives 12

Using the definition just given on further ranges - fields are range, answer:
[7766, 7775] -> 12.1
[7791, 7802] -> 11.7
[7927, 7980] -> 11.5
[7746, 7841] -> 11.9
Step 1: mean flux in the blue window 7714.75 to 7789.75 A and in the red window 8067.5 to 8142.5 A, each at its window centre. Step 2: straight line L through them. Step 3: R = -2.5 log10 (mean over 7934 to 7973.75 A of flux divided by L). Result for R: 0.01 mag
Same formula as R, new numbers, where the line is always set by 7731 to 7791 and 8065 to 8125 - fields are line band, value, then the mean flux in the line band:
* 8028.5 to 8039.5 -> 0.023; 11.4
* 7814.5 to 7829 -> -0.068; 12.4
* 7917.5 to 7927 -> 0.025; 11.4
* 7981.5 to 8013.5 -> -0.006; 11.7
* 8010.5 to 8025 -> -0.018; 11.8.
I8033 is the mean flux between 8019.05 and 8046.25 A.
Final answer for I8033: 11.5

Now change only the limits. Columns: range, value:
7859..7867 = 11.9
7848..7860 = 11.7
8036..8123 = 11.6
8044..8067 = 11.7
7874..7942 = 11.7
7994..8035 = 11.7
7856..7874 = 11.9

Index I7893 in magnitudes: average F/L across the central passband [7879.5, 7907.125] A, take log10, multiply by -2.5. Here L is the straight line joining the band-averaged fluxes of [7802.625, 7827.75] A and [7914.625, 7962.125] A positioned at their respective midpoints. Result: -0.03 mag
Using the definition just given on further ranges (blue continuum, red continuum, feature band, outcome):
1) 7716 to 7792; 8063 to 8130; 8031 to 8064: 0.005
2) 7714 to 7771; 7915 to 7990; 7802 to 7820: -0.059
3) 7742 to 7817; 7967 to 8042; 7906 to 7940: 0.017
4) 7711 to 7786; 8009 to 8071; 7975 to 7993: 0.000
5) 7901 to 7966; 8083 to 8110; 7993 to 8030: -0.011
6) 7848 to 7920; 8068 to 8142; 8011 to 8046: 0.013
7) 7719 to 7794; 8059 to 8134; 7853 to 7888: -0.025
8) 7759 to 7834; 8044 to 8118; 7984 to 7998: 0.017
